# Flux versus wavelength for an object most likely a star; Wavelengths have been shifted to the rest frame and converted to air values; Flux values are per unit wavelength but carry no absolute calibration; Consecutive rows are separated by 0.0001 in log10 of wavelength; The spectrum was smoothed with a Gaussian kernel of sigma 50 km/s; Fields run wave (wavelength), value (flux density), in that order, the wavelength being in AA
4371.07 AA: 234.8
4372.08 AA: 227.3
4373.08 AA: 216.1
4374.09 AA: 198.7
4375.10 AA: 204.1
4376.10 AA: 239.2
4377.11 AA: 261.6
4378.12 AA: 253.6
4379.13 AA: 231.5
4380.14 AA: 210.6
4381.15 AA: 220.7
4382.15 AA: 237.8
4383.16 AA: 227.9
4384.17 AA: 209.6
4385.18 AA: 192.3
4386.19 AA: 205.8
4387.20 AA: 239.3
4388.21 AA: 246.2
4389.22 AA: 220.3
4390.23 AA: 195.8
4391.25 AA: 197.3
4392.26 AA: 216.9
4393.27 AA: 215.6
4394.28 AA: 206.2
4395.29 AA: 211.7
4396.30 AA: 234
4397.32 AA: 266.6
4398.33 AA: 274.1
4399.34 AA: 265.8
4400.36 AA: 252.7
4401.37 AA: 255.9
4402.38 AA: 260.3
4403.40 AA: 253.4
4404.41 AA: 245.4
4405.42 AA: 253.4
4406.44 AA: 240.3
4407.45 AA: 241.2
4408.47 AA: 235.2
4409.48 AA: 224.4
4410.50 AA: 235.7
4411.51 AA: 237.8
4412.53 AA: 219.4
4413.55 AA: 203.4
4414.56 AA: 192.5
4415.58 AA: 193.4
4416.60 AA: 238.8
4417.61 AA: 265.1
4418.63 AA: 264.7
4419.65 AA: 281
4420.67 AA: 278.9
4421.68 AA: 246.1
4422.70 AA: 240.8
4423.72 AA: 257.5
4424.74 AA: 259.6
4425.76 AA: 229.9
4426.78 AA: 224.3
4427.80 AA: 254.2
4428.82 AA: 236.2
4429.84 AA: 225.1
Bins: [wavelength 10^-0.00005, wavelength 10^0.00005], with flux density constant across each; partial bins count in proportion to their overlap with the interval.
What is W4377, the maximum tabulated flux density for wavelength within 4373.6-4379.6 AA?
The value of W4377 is 261.6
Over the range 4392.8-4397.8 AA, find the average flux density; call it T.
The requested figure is 227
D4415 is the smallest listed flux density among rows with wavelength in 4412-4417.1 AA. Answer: 192.5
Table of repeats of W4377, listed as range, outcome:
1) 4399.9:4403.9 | 260.3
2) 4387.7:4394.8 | 246.2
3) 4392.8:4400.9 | 274.1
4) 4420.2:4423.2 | 278.9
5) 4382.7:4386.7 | 227.9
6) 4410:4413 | 237.8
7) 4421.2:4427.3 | 259.6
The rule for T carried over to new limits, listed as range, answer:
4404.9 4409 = 243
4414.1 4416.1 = 193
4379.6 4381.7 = 217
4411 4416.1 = 209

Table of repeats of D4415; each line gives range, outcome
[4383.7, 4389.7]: 192.3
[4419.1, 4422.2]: 246.1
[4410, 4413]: 219.4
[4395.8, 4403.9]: 234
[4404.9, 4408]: 240.3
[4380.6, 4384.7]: 209.6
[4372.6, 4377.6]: 198.7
